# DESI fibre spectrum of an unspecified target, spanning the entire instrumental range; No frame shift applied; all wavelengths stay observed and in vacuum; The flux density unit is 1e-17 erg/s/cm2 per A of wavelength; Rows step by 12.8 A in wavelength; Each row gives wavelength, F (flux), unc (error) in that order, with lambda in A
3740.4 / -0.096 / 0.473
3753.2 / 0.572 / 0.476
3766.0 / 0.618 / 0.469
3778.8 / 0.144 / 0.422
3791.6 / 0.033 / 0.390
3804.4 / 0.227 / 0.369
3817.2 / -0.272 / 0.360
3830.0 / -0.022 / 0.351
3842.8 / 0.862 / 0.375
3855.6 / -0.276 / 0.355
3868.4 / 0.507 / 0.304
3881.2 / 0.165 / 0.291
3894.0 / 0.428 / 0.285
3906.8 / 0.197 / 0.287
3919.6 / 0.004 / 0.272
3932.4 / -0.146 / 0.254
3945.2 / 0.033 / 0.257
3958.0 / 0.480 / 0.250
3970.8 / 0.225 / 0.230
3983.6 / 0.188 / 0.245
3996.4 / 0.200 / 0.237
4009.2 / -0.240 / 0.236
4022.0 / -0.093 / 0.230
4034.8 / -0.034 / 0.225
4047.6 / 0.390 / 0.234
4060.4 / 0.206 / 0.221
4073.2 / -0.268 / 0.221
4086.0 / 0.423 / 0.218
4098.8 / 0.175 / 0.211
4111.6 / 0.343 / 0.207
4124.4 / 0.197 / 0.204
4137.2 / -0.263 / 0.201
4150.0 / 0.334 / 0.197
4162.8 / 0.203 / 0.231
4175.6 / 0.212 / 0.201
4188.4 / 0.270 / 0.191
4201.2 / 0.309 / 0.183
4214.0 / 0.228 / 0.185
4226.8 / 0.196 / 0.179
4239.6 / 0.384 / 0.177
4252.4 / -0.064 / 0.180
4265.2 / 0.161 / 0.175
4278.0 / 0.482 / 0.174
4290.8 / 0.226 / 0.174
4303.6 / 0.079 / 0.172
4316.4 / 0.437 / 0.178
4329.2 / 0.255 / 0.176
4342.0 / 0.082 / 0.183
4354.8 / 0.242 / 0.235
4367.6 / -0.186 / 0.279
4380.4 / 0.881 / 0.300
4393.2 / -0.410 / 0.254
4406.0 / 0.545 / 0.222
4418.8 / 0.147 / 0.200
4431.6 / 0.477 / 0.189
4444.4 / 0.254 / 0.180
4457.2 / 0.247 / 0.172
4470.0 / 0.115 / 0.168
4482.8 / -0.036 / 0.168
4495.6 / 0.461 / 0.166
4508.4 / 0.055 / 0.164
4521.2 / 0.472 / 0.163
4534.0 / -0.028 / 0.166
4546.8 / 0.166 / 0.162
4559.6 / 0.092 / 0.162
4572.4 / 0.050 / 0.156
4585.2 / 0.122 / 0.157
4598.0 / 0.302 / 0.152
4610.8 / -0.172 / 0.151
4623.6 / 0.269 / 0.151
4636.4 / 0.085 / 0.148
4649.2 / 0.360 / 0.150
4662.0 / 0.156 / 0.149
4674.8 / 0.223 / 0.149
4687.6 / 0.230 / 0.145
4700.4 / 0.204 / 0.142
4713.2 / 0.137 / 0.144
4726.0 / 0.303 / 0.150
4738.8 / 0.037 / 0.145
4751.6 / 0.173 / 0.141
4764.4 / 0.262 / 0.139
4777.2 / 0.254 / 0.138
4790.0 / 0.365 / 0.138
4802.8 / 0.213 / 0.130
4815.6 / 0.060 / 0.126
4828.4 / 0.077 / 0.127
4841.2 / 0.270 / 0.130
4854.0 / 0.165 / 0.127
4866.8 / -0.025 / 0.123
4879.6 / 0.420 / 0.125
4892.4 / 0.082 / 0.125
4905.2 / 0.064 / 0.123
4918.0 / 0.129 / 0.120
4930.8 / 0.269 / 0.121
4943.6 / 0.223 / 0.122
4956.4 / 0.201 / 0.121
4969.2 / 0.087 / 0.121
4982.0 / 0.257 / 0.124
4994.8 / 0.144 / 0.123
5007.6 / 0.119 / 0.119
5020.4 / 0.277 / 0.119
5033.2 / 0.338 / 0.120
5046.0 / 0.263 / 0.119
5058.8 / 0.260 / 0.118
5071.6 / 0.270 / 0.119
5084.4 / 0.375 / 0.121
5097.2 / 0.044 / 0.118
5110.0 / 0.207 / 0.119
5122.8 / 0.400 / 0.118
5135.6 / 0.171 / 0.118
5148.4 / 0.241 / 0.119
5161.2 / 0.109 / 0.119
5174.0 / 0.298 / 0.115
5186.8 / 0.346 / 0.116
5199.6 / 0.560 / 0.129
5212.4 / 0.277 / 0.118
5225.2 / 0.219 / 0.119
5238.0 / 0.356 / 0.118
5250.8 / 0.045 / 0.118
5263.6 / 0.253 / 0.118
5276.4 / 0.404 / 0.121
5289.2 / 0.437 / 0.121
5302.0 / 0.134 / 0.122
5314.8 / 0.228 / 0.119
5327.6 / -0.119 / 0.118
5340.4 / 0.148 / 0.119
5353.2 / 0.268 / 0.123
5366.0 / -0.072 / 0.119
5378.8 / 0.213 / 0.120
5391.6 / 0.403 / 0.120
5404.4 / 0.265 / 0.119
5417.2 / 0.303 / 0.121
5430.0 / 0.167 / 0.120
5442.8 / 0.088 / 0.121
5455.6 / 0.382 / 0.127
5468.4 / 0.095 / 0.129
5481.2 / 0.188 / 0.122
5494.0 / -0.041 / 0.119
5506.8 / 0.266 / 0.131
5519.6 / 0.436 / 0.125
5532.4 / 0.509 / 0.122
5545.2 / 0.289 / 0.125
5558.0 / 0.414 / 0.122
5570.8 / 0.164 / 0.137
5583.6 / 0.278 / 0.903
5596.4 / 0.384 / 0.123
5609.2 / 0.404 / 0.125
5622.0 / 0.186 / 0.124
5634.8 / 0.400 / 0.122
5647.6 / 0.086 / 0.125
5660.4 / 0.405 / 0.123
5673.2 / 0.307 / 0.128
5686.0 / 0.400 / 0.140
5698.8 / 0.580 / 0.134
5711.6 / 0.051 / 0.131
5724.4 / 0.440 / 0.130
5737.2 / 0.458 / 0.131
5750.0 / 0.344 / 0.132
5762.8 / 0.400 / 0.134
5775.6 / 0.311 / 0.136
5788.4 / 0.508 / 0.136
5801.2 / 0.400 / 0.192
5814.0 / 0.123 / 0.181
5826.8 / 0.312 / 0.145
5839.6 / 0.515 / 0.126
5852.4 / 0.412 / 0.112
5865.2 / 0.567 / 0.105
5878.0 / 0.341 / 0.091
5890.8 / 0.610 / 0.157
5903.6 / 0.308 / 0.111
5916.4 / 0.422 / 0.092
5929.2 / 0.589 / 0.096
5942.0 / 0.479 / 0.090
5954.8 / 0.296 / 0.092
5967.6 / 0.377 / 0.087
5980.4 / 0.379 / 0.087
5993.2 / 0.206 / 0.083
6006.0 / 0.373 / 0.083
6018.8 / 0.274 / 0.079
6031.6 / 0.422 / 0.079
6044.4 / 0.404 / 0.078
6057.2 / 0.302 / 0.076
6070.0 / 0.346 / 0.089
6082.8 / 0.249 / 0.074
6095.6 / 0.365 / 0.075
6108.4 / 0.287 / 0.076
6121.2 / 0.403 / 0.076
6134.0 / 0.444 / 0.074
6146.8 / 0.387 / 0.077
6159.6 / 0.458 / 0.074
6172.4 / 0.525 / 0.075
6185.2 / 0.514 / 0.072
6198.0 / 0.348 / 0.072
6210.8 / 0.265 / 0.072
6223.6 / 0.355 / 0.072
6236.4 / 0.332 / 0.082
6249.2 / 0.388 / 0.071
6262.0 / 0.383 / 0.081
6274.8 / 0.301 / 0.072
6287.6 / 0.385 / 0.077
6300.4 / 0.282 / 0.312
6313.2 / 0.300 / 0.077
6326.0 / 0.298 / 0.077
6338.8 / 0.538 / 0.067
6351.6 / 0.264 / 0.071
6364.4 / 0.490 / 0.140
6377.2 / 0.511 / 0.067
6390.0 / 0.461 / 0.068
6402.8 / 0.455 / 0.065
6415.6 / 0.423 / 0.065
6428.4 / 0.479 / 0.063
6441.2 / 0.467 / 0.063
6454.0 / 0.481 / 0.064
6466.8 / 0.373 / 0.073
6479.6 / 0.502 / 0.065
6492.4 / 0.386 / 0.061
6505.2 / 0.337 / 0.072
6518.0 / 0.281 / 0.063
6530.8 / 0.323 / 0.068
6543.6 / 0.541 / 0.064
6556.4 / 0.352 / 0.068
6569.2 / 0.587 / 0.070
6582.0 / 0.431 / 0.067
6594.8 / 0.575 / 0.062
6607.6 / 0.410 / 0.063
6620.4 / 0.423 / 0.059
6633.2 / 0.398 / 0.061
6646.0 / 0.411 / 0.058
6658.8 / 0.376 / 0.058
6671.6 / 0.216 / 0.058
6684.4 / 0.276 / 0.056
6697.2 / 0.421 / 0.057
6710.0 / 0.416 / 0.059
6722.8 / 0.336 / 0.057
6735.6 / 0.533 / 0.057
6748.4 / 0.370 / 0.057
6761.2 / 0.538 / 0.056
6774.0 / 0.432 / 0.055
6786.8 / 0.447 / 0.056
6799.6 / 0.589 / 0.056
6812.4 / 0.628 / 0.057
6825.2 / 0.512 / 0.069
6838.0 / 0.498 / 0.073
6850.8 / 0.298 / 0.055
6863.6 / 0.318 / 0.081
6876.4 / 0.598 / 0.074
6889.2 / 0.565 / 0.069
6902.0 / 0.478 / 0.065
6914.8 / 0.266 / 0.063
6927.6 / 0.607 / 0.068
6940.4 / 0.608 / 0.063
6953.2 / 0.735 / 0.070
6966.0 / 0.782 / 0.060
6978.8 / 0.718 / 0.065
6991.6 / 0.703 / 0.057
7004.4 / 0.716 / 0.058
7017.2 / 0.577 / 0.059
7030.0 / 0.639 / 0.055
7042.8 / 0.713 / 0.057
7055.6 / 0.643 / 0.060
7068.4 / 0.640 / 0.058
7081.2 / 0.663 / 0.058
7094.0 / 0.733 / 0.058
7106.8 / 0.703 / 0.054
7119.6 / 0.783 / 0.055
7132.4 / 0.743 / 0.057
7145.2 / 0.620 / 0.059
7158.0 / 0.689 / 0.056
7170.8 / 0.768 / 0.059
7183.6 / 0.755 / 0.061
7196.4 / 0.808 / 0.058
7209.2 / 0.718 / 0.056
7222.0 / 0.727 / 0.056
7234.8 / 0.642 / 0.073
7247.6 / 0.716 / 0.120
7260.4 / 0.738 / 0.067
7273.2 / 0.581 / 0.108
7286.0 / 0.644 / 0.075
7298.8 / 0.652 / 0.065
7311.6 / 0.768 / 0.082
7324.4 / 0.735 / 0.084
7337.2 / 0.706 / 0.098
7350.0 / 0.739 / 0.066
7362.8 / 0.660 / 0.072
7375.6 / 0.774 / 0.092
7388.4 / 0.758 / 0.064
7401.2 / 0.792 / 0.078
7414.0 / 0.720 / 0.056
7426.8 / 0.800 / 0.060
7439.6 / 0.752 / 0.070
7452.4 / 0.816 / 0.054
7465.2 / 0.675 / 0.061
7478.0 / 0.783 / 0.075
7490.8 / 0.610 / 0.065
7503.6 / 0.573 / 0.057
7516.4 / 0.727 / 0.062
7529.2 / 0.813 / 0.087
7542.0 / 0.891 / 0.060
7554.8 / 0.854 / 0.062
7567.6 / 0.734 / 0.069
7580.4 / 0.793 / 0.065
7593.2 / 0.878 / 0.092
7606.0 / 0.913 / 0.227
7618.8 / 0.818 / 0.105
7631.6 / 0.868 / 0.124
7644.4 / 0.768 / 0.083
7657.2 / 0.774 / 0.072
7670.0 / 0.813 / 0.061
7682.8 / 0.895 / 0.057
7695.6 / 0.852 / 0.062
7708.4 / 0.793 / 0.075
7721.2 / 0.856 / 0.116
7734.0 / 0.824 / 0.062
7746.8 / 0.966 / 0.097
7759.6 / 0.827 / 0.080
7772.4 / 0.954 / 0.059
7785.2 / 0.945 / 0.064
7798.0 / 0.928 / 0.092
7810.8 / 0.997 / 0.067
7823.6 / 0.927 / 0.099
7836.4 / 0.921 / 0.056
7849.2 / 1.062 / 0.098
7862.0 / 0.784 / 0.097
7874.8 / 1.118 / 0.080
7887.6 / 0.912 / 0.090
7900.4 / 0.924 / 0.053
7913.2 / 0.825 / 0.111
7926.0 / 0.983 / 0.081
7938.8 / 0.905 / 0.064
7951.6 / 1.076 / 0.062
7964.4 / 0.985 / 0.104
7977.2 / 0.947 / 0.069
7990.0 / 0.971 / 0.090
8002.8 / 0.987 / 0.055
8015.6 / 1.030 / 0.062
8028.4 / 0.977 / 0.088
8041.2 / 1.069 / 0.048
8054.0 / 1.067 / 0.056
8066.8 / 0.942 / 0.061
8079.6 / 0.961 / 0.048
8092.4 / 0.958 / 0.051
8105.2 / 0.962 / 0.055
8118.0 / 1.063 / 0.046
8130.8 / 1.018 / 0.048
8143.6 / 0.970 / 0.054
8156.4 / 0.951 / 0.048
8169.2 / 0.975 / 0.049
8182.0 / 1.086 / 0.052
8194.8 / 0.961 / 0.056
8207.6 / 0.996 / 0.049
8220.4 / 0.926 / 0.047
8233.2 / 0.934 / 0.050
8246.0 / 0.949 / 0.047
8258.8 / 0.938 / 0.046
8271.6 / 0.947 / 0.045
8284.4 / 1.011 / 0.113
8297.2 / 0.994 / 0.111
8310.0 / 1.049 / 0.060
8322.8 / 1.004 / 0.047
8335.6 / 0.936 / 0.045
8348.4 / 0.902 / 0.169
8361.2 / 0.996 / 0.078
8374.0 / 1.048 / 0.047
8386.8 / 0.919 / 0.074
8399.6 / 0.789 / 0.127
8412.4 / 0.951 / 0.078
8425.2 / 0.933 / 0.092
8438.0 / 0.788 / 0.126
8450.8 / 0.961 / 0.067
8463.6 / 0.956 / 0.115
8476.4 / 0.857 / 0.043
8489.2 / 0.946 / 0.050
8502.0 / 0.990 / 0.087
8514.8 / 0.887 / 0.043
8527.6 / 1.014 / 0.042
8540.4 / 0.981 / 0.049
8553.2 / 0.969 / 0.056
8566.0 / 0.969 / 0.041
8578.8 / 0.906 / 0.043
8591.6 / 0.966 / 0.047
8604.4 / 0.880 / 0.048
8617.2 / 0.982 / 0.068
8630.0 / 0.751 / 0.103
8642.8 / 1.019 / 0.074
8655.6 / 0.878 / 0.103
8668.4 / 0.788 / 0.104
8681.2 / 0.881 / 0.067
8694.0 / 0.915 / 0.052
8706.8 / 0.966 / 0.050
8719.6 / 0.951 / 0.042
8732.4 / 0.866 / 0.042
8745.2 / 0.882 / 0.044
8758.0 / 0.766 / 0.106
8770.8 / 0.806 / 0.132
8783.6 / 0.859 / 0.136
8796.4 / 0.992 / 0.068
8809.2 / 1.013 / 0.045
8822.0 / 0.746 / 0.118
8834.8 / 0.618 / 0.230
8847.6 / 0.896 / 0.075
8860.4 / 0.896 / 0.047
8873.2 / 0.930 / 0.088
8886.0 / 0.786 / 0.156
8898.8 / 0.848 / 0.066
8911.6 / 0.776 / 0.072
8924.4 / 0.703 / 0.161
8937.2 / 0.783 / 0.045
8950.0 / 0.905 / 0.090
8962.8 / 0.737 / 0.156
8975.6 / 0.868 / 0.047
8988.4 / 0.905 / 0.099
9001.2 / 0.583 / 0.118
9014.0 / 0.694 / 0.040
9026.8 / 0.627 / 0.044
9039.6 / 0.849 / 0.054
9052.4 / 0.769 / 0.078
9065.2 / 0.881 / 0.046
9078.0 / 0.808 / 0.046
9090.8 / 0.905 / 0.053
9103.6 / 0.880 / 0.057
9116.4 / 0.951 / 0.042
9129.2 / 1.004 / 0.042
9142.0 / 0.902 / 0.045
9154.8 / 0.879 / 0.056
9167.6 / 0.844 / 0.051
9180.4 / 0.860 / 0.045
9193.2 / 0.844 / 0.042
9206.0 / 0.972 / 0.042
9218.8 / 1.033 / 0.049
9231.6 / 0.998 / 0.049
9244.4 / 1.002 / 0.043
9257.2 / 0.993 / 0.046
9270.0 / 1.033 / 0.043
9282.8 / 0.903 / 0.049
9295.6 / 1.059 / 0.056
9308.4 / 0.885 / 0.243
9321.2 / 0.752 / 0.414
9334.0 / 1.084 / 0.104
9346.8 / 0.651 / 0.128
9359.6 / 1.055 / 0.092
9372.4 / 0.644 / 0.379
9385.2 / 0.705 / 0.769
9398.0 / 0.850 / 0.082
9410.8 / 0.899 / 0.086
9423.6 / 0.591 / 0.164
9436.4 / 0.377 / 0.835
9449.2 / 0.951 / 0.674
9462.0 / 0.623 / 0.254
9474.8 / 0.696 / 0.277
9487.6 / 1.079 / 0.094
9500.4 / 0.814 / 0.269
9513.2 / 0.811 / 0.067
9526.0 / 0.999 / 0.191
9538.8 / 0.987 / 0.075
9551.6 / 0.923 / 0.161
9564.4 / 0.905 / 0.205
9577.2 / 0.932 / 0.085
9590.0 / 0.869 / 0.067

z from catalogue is 0.74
